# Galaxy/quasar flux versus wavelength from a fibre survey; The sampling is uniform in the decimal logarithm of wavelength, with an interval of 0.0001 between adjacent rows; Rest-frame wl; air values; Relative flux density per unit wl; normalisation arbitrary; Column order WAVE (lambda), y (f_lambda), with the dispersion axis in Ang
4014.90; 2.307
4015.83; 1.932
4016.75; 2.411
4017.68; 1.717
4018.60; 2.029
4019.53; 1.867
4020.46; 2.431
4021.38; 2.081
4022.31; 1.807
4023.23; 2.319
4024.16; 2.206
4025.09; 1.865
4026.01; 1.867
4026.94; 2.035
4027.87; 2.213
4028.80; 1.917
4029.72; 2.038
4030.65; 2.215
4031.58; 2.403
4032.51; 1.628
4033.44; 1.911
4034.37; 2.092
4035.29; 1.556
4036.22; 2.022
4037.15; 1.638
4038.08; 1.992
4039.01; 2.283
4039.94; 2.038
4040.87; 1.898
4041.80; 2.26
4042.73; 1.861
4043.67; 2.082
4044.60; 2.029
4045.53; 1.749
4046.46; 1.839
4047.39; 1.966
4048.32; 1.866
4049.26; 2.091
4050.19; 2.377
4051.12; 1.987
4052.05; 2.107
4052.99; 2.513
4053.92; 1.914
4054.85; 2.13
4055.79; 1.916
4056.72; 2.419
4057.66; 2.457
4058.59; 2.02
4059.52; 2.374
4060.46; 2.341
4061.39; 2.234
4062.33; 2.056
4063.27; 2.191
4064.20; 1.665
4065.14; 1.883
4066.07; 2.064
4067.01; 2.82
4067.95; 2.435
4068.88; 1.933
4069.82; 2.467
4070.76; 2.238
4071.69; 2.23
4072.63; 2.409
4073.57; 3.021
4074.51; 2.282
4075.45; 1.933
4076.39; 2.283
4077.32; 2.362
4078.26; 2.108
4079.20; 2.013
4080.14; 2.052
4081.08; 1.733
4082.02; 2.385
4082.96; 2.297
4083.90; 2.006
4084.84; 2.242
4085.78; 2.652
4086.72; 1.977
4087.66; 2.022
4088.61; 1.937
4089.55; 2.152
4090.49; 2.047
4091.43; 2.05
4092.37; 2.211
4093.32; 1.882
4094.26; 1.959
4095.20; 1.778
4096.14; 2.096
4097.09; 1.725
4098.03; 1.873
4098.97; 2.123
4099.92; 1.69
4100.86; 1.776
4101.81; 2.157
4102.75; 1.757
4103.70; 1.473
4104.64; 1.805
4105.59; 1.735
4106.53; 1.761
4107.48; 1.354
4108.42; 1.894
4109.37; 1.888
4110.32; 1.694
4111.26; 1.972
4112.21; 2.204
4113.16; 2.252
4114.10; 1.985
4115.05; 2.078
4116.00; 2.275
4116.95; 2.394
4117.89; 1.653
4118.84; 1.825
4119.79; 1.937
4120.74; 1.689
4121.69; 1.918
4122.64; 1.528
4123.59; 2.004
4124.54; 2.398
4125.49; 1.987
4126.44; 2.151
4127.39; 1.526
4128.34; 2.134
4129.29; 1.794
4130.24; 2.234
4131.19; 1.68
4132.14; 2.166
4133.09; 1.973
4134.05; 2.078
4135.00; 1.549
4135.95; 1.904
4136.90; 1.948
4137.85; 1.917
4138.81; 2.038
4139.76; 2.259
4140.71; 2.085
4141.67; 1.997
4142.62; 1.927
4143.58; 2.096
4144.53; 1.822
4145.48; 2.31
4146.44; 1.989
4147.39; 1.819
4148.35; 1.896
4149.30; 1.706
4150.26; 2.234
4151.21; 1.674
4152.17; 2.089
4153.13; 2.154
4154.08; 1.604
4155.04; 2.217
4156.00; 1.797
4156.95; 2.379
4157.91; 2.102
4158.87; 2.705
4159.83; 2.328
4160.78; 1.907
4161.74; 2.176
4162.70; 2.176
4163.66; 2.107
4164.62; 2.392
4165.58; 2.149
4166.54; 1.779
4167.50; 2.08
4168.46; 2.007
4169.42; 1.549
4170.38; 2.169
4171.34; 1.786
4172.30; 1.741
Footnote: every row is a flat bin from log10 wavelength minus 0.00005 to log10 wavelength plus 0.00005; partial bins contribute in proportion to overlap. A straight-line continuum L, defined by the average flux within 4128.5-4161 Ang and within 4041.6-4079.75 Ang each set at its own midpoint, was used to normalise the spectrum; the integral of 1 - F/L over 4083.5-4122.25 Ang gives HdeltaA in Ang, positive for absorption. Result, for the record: 2.7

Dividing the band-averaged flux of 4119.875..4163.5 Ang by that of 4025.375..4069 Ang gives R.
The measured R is 0.97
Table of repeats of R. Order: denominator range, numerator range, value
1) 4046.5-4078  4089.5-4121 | 0.87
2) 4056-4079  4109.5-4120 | 0.90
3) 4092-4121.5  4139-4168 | 1.09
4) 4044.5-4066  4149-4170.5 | 0.99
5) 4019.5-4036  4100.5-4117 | 0.94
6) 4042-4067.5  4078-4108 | 0.93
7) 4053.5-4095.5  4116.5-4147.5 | 0.90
